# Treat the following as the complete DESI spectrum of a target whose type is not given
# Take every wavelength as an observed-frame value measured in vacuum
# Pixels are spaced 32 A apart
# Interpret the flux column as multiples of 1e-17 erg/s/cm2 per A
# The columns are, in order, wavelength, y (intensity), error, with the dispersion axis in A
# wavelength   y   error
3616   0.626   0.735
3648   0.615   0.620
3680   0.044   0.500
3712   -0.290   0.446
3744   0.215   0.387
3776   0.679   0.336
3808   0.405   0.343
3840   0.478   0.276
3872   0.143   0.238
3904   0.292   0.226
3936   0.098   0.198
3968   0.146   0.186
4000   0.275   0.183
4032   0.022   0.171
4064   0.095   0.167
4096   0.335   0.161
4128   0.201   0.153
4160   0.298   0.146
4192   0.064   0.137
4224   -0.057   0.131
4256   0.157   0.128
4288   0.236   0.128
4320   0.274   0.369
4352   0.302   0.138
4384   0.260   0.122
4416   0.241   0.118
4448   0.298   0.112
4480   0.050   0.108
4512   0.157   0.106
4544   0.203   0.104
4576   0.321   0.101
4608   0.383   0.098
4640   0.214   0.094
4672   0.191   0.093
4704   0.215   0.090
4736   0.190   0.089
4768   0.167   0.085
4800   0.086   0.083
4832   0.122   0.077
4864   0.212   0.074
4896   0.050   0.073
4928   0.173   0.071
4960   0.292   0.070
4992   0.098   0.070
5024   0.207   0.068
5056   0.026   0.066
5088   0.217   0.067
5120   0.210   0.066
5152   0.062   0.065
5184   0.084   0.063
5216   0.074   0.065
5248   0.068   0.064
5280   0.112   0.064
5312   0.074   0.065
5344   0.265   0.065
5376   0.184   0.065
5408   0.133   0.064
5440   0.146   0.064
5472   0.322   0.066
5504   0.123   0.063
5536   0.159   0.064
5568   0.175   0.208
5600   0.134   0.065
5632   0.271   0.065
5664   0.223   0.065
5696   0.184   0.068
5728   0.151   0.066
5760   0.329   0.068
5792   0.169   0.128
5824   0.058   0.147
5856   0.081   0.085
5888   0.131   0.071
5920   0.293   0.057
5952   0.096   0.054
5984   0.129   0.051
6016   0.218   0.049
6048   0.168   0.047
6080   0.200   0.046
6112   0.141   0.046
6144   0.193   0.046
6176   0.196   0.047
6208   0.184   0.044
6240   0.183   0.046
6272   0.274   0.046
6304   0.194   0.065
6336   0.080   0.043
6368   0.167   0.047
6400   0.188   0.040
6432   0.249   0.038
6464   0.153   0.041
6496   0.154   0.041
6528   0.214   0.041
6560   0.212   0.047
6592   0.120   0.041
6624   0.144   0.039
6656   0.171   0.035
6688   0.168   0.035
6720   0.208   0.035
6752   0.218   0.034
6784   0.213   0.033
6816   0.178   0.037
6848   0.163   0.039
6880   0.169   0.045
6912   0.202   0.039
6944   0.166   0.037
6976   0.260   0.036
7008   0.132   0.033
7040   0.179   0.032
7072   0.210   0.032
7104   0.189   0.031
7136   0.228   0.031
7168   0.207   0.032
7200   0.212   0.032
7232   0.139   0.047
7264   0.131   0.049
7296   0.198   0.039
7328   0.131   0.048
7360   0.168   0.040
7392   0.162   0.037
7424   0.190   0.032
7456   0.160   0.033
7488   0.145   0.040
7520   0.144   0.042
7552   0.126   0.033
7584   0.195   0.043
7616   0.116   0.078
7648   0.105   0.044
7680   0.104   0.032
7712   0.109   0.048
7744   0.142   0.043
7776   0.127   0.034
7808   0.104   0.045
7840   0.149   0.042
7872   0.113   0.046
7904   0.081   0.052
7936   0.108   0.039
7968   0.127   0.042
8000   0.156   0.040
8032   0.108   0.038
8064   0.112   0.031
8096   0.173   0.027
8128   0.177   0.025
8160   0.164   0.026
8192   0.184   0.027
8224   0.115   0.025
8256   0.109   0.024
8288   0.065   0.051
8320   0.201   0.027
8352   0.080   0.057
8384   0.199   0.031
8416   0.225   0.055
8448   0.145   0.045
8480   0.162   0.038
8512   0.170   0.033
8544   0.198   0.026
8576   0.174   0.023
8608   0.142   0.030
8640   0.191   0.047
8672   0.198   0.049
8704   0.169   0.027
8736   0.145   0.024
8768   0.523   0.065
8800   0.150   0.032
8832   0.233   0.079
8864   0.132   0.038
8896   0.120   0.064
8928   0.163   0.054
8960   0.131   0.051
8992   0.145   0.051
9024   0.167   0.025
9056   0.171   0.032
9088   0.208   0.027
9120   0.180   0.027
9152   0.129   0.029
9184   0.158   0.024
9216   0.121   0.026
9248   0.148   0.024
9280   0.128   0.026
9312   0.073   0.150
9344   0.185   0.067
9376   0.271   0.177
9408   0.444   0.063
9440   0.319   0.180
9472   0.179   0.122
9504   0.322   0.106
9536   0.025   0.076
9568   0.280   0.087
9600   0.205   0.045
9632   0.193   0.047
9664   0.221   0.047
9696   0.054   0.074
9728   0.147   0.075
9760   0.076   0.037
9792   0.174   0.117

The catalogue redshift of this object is 0.434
